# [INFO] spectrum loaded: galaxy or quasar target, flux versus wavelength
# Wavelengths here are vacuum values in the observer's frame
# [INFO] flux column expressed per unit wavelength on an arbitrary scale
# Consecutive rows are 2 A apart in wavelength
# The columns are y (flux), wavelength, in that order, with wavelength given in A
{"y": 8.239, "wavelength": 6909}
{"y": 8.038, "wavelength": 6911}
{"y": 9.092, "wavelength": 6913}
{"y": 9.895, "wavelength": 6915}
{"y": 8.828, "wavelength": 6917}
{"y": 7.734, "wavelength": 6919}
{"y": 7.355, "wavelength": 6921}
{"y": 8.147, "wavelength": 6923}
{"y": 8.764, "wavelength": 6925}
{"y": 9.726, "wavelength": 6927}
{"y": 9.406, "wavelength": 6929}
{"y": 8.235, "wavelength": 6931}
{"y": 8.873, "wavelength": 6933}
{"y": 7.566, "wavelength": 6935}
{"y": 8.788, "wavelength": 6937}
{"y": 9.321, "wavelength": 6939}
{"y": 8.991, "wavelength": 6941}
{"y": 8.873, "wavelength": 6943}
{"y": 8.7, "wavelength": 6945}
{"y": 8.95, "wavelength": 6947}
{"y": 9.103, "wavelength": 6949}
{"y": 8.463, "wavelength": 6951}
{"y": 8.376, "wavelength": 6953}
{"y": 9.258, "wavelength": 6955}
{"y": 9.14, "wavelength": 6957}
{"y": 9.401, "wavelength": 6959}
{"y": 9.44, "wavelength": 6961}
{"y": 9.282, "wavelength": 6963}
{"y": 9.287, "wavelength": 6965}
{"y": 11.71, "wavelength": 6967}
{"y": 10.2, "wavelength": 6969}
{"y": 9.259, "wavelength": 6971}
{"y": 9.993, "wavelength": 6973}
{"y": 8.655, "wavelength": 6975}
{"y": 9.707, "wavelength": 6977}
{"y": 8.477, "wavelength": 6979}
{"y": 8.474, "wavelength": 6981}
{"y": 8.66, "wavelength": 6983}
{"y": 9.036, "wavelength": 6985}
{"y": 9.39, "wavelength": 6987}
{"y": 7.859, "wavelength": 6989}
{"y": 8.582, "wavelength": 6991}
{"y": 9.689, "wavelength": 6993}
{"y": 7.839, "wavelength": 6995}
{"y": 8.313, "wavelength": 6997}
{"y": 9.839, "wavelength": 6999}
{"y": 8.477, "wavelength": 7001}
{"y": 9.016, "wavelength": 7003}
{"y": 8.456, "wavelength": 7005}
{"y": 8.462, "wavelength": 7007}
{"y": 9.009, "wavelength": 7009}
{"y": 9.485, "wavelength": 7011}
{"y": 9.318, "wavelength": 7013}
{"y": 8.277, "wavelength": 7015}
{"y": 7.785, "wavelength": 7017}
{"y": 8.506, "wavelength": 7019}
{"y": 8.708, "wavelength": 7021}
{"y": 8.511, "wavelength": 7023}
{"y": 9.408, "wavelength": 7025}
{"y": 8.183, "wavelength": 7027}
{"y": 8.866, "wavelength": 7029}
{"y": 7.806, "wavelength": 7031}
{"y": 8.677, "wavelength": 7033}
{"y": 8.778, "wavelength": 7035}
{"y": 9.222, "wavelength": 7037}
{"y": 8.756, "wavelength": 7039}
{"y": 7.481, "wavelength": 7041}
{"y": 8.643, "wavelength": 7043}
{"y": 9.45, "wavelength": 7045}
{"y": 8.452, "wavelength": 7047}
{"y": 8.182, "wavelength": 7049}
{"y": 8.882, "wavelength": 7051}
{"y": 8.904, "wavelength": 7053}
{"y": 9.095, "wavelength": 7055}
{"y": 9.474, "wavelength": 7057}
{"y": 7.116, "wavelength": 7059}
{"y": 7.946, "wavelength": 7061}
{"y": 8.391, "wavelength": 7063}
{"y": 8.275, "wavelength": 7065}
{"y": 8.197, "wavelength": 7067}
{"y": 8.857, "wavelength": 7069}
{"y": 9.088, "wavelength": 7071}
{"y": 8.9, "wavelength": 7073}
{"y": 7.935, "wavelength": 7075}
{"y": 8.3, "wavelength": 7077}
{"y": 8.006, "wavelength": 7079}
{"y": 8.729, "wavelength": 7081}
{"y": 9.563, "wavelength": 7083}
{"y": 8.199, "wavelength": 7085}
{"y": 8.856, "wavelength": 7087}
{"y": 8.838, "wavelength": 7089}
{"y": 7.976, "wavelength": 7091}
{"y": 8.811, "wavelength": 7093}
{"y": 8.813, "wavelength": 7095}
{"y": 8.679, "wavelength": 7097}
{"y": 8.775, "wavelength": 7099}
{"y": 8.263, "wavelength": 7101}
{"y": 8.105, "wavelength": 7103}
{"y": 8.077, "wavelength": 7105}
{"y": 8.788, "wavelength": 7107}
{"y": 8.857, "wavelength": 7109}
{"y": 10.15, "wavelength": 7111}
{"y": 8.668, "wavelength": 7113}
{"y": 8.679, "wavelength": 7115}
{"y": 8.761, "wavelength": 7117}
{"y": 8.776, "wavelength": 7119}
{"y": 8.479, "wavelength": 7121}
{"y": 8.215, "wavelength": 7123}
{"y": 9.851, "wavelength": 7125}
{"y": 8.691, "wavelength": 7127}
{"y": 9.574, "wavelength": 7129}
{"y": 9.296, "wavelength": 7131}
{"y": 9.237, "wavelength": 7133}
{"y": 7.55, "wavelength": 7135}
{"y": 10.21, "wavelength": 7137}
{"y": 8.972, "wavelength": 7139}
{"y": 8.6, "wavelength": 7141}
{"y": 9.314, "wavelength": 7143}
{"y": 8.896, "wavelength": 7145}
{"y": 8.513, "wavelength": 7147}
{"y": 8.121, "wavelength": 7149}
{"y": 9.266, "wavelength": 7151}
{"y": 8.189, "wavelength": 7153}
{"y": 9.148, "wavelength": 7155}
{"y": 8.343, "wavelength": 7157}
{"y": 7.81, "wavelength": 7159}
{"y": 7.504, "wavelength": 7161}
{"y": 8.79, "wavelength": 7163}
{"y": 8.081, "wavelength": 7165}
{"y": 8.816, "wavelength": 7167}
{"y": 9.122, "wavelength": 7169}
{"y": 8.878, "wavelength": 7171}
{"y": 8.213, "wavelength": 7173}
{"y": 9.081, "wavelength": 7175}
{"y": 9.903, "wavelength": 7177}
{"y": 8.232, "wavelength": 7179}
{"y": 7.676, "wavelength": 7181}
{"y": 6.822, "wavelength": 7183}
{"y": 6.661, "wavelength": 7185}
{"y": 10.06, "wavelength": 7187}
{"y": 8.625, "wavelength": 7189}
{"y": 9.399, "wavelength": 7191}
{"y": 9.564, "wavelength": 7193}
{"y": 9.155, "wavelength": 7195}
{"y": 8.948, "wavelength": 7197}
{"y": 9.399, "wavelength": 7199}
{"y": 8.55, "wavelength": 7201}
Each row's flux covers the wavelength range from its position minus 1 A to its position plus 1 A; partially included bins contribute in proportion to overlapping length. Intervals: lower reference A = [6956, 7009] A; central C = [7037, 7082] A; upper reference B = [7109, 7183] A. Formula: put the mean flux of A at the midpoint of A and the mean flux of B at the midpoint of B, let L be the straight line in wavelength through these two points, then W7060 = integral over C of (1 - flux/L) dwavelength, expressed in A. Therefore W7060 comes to 2.1 A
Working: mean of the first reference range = 9.1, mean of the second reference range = 8.74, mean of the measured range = 8.52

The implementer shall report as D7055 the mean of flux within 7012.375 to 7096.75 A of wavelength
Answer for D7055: 8.57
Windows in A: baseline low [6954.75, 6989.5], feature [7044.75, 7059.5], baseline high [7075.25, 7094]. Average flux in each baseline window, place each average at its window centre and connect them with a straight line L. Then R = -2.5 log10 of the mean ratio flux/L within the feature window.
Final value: 0.008 mag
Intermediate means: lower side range 9.31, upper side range 8.56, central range 8.71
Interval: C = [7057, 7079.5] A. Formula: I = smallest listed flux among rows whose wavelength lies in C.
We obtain 7.116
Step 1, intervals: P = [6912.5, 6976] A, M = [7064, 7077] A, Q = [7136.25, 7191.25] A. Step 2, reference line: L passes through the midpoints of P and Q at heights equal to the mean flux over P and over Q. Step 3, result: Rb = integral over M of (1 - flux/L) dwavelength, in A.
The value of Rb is 0.4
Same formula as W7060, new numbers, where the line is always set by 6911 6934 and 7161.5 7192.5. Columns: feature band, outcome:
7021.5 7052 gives 0.05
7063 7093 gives 0.20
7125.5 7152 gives -1.17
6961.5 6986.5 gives -2.08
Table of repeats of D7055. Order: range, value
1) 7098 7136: 8.78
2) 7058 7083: 8.36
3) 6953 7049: 8.91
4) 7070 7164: 8.71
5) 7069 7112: 8.66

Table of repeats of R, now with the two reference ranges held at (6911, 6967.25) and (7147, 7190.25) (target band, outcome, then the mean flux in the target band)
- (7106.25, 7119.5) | -0.050 mag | 8.96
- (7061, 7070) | 0.035 mag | 8.38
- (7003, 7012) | -0.013 mag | 8.87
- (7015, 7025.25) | 0.031 mag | 8.49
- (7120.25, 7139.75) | -0.060 mag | 9.01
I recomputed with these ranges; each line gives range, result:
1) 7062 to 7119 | 7.935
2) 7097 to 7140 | 7.55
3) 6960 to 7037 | 7.785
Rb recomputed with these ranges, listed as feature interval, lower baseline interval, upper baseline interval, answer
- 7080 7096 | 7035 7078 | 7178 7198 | -0.33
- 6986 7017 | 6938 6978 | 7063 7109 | 0.96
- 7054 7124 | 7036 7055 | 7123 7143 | 2.28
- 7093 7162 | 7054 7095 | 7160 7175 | -1.71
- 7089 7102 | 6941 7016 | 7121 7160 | 0.45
